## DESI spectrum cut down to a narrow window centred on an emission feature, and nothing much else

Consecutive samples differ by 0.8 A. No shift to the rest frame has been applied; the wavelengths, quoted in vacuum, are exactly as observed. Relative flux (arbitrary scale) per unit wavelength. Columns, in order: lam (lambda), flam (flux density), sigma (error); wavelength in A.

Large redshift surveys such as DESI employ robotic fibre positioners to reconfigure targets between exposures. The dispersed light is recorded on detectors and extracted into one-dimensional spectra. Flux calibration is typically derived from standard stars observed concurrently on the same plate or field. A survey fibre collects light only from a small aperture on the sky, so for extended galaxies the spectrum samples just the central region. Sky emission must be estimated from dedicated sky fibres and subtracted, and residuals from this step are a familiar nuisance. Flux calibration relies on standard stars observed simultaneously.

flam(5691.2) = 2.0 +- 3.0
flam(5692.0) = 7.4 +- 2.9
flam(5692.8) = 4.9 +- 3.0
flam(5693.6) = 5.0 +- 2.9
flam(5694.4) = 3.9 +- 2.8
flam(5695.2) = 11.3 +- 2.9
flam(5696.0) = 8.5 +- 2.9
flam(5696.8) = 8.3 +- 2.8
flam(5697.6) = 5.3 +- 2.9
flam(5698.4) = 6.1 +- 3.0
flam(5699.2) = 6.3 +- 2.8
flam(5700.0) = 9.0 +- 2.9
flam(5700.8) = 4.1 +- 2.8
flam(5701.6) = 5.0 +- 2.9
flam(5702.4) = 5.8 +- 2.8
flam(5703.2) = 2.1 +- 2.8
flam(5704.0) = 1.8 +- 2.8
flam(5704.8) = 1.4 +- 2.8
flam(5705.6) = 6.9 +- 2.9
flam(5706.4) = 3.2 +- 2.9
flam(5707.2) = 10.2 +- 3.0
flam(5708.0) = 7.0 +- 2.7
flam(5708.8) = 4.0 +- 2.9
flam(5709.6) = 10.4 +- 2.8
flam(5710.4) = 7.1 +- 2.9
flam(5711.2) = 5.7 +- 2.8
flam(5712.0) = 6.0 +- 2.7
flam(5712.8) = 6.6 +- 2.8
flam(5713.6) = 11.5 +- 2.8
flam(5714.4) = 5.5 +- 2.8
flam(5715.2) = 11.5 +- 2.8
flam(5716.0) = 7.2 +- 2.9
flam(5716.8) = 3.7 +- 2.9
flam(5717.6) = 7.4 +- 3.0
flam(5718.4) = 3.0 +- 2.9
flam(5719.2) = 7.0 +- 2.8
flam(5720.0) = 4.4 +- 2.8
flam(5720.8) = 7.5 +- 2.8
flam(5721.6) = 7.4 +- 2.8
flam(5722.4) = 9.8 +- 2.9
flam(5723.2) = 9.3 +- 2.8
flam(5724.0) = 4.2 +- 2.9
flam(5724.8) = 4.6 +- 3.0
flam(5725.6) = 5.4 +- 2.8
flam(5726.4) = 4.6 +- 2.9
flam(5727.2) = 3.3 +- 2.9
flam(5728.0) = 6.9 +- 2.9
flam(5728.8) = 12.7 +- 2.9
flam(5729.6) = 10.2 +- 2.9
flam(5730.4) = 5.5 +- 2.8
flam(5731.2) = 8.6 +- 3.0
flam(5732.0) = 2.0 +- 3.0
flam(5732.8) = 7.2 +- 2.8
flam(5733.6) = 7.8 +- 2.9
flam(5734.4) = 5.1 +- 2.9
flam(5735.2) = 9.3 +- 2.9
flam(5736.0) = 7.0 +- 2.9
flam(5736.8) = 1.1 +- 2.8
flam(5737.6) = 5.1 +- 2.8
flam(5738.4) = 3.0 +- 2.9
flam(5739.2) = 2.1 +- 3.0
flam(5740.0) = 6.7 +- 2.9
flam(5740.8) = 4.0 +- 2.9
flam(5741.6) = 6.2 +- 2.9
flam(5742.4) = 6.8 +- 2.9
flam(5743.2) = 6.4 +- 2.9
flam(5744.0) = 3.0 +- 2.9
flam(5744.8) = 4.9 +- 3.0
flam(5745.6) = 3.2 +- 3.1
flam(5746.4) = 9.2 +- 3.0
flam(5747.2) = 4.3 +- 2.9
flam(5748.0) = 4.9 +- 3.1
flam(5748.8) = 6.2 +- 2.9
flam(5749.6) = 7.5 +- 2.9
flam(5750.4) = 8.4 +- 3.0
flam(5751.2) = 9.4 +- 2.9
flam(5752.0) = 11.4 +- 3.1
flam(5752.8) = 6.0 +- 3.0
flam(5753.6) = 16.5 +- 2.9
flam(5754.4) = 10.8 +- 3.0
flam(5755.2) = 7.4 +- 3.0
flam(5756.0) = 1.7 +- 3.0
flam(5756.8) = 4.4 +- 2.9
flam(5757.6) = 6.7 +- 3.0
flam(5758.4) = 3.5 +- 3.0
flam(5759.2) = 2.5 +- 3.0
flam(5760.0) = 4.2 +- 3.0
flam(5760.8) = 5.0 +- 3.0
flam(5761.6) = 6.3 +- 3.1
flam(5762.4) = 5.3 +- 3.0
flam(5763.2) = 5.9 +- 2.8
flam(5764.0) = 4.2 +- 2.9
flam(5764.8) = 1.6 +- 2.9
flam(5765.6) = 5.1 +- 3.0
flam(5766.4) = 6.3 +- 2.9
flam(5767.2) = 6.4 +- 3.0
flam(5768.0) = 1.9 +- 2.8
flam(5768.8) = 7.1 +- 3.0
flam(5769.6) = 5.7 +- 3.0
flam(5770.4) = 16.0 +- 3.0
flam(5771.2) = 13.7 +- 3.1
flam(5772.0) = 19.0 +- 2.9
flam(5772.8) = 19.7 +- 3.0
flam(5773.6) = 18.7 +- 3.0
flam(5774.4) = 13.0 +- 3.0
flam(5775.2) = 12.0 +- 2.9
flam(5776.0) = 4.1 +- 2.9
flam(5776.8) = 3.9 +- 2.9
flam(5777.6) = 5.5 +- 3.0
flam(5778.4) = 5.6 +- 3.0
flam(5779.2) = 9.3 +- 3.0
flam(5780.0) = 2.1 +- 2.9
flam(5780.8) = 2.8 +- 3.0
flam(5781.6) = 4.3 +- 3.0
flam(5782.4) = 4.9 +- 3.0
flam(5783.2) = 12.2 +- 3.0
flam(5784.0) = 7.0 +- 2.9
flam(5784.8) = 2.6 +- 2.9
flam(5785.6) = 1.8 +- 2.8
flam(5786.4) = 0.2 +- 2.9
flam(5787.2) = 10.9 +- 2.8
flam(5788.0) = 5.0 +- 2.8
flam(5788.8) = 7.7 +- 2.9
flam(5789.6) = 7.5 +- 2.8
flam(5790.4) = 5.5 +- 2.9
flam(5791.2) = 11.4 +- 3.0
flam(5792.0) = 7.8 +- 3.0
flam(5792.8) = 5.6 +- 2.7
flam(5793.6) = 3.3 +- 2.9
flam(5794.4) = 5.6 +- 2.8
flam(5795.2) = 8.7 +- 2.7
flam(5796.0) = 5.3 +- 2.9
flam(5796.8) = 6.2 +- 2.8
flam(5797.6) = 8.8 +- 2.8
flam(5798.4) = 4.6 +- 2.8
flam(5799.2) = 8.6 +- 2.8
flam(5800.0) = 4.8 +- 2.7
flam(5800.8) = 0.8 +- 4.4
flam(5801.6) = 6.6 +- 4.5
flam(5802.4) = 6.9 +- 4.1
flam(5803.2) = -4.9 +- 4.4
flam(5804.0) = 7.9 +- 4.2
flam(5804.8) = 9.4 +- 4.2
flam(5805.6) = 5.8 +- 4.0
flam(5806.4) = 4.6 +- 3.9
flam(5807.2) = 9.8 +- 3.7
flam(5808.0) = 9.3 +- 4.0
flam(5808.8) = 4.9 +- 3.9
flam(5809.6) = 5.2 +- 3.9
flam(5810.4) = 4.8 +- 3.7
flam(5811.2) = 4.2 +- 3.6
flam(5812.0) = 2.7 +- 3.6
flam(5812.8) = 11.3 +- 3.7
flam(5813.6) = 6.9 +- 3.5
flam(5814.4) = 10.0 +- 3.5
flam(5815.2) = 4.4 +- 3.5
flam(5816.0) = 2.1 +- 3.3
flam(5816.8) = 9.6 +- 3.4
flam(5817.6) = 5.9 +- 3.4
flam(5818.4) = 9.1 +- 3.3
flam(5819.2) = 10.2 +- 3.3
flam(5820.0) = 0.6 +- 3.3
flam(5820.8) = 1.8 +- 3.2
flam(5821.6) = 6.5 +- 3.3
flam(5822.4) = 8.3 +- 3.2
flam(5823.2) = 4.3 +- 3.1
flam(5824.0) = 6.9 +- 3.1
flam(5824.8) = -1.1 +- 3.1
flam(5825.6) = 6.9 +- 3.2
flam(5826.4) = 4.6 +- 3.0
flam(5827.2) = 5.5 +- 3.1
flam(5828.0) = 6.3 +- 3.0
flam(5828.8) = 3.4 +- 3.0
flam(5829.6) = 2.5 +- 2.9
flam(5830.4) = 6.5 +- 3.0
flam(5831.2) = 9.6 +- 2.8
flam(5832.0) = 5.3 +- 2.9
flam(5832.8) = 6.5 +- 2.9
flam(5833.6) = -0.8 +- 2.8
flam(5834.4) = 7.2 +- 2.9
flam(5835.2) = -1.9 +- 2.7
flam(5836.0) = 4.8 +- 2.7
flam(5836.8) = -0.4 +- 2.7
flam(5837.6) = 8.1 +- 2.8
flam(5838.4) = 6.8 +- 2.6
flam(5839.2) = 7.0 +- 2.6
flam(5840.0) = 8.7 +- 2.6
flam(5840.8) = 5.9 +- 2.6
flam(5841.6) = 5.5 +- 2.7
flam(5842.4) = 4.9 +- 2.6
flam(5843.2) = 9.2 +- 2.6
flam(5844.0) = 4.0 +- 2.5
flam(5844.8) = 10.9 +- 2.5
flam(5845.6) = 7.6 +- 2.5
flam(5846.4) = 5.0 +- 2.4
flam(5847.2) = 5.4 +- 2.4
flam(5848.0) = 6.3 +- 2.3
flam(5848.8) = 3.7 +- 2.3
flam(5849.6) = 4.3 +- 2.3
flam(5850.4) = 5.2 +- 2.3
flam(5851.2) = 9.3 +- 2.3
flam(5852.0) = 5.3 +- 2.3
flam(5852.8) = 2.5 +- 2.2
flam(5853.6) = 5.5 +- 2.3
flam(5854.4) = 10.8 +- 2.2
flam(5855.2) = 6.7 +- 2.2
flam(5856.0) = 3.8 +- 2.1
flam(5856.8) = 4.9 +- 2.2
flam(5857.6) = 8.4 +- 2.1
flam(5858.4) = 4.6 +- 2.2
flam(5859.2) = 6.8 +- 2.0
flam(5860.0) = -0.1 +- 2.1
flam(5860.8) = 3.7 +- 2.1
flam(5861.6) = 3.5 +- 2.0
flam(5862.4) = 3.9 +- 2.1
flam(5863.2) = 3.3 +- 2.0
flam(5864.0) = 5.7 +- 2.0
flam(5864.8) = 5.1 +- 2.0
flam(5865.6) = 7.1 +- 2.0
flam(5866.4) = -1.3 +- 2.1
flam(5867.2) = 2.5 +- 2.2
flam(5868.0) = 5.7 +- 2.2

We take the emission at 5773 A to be H-beta 4861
